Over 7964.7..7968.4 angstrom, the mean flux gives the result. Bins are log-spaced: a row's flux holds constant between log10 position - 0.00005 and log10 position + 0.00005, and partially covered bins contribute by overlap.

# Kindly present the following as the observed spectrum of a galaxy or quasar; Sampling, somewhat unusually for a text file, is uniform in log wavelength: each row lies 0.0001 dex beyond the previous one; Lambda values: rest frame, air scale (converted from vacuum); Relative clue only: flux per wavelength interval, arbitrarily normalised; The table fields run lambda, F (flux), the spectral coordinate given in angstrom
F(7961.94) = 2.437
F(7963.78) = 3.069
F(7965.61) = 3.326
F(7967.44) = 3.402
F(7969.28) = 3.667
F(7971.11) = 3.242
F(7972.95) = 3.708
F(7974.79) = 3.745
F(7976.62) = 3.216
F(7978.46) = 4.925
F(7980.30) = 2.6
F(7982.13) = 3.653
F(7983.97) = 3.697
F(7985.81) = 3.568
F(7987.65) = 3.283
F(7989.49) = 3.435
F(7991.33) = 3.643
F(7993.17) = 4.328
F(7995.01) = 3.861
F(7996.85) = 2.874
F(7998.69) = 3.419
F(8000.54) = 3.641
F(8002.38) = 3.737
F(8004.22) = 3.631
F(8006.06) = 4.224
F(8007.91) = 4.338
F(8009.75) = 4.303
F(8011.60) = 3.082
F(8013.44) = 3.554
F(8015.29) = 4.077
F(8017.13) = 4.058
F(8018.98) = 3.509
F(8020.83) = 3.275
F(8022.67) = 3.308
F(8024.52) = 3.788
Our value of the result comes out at 3.37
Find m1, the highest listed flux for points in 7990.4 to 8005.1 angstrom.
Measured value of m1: 4.328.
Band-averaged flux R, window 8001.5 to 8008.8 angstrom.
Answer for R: 3.98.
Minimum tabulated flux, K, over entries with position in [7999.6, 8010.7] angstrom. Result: 3.631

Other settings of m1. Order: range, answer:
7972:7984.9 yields 4.925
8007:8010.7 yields 4.338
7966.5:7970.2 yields 3.667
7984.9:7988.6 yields 3.568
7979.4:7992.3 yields 3.697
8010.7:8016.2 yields 4.077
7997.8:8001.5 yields 3.641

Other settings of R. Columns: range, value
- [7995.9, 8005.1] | 3.46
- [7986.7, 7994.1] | 3.67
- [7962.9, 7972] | 3.35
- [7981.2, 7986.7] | 3.64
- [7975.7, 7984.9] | 3.62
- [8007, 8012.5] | 3.91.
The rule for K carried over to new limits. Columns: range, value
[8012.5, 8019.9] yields 3.509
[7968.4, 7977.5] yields 3.216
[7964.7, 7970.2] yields 3.326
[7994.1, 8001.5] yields 2.874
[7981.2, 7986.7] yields 3.568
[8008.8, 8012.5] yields 3.082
